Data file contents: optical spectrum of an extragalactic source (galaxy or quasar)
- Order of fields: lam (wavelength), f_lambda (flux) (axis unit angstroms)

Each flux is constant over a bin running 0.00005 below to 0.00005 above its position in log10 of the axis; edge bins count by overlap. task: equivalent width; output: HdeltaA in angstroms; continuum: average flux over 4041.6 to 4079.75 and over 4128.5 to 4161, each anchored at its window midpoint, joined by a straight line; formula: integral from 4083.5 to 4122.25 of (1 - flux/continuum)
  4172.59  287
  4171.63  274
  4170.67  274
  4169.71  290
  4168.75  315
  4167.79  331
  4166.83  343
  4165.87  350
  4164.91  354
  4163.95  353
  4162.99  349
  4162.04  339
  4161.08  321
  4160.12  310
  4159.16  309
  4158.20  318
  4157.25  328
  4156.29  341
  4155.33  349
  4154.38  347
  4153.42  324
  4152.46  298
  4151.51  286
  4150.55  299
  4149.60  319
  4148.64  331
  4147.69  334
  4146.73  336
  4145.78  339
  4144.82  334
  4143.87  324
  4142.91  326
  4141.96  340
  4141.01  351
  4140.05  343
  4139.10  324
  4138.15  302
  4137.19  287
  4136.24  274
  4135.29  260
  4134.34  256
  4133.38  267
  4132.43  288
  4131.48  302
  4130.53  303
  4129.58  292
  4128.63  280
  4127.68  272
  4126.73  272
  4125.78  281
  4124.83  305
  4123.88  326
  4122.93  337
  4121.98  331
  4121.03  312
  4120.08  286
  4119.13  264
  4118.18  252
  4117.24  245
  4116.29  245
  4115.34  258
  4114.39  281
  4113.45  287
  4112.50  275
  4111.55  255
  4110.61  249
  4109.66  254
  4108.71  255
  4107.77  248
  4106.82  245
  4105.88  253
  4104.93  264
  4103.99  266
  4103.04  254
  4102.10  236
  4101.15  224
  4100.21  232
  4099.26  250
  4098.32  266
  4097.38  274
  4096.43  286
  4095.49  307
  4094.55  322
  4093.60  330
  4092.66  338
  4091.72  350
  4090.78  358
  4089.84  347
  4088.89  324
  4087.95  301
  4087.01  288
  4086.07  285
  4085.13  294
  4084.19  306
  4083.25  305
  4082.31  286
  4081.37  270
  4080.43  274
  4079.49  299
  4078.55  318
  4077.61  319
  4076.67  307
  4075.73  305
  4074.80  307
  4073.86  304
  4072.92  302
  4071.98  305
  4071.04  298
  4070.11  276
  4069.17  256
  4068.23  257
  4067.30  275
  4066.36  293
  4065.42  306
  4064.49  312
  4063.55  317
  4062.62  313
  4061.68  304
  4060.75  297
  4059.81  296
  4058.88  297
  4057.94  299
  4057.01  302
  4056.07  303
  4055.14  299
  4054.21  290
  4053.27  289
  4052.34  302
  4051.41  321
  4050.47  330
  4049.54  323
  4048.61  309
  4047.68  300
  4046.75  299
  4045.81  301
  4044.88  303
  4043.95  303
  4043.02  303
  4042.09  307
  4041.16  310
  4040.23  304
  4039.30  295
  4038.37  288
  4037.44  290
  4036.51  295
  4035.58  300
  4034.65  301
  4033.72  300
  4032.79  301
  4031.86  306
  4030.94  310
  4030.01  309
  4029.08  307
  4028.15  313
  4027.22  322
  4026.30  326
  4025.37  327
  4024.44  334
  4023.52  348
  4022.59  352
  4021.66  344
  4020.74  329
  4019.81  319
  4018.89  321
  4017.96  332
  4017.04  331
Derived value 3.37 angstroms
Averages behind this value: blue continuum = 301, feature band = 280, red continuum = 313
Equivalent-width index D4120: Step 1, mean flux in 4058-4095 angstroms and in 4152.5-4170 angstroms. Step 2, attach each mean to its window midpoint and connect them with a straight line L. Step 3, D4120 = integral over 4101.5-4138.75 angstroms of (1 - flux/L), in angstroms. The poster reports 5.0 angstroms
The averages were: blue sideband 304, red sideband 331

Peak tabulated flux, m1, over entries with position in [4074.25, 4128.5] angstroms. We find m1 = 358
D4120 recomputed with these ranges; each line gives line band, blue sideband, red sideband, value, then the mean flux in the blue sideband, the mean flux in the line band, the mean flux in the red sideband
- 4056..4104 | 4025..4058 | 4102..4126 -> -1.3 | 305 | 295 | 272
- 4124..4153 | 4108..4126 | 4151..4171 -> -0.3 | 278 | 305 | 326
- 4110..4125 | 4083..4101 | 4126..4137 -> 0.3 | 302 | 281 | 279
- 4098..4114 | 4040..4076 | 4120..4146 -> 2.6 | 300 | 254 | 304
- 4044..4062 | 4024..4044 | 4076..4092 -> 0.2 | 307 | 303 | 307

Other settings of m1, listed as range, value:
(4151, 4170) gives 354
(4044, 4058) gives 330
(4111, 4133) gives 337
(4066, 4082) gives 319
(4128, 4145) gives 351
